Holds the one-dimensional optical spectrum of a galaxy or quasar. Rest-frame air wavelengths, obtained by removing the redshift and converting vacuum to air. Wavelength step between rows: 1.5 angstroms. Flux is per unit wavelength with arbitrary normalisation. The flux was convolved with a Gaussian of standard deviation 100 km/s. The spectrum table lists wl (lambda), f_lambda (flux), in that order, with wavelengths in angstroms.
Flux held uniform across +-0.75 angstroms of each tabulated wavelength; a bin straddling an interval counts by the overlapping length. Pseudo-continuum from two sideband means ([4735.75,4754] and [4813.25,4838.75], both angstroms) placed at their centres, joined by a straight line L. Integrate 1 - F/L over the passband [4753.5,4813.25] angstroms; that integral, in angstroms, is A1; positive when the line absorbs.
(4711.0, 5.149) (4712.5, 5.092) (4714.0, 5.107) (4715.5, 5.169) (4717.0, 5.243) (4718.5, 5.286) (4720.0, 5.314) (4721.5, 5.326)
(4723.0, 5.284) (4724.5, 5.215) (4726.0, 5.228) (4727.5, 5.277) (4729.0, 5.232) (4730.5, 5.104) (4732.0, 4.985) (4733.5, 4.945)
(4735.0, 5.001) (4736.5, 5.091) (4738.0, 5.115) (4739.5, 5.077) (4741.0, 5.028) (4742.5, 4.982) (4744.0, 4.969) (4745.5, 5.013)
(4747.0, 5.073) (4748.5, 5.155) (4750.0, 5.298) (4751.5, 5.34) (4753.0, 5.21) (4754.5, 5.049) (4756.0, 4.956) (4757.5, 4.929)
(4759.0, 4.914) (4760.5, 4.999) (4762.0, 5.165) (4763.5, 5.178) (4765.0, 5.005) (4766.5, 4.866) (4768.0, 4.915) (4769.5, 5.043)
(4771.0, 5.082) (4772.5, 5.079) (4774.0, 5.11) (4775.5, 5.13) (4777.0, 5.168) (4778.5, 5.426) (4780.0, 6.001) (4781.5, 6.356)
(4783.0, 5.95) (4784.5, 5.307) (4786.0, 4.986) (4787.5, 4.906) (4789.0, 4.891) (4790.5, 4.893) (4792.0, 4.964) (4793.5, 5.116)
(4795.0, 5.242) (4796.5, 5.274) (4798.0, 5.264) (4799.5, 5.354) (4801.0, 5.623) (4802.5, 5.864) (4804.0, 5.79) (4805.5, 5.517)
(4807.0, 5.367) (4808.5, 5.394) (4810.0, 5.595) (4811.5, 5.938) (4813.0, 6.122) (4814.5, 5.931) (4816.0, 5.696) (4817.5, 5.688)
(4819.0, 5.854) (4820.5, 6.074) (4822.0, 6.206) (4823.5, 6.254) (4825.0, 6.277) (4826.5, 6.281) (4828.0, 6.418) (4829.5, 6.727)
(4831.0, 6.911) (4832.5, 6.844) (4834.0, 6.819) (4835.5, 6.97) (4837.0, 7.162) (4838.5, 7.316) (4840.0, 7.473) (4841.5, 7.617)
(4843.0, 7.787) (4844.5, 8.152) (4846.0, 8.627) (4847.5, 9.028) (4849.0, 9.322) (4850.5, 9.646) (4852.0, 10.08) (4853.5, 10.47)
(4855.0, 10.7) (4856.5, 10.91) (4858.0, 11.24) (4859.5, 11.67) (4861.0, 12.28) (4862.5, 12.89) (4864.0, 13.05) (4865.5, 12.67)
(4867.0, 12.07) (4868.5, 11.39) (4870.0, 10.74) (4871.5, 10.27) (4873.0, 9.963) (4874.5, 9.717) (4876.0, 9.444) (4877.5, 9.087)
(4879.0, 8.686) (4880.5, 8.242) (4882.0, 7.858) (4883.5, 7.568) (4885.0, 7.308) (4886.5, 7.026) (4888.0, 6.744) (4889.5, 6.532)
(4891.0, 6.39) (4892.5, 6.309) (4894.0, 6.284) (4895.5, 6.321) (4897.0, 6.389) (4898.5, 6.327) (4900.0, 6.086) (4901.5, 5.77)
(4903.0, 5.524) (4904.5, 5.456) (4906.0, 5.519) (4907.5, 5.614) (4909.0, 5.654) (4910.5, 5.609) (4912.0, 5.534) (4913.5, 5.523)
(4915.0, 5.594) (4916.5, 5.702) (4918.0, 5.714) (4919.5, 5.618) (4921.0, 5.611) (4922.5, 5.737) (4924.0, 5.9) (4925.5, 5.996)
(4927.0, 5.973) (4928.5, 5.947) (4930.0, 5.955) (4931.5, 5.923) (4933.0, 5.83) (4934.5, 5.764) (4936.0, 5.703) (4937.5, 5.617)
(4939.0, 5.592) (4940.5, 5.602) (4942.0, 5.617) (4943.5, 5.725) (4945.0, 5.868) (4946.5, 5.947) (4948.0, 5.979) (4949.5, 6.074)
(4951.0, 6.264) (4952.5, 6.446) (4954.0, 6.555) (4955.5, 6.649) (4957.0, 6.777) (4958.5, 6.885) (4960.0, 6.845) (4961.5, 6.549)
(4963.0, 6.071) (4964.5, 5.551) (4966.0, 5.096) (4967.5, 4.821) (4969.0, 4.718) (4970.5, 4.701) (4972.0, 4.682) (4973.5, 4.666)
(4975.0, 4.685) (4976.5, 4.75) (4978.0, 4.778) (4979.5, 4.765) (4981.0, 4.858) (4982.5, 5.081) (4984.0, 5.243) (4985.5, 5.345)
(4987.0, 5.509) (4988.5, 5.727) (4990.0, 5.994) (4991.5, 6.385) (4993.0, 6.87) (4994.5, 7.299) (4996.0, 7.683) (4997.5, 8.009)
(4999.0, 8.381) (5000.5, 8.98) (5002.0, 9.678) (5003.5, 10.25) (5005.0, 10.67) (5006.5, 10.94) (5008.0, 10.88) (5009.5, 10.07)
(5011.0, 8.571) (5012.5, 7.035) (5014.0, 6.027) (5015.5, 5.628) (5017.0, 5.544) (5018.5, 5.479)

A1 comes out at 4.6 angstroms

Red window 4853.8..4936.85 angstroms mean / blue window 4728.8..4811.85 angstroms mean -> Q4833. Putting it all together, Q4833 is 1.5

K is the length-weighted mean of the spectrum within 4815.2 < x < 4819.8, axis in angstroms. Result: 5.75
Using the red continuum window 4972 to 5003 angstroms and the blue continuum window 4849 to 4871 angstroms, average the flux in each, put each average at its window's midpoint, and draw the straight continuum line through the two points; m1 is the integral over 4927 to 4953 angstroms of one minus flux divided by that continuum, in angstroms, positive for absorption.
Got 7.2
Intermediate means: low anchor 11.3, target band 5.87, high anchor 6.23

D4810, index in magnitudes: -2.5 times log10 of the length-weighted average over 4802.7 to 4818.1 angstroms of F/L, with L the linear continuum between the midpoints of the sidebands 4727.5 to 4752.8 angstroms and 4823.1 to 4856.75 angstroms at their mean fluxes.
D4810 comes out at 0.24 mag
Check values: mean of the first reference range 5.1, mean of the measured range 5.71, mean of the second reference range 7.97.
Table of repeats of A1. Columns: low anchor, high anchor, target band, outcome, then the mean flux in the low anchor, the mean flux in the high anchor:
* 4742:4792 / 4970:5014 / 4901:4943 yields 4.7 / 5.16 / 6.98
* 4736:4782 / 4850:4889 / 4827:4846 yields 3.0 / 5.15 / 10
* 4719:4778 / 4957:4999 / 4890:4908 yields -1.6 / 5.1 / 5.76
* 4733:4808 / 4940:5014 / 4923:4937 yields 0.9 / 5.2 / 6.58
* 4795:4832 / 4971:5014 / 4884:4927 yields 3.1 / 5.89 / 7.03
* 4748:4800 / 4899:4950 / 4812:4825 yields -1.6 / 5.19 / 5.74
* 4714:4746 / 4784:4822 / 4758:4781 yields 0.8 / 5.14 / 5.48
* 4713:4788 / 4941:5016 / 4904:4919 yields 1.4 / 5.17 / 6.57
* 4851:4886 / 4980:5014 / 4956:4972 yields 5.0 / 10.3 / 7.64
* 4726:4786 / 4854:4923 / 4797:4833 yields 2.7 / 5.17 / 7.98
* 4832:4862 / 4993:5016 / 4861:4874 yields -3.8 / 9.06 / 8.65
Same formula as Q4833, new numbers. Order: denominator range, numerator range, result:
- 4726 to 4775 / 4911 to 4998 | 1.14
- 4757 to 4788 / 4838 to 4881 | 1.92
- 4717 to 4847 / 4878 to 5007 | 1.11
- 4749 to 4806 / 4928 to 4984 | 1.08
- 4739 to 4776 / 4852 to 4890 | 1.97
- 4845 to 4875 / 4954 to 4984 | 0.50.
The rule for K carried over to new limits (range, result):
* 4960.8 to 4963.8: 6.29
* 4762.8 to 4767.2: 5.02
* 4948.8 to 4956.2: 6.4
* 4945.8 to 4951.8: 6.07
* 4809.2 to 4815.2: 5.89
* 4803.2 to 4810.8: 5.54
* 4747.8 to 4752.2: 5.26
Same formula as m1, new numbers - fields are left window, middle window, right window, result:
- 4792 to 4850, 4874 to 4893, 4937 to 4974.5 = -5.0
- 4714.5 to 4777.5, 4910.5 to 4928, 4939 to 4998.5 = -0.1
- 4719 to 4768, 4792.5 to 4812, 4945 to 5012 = 0.0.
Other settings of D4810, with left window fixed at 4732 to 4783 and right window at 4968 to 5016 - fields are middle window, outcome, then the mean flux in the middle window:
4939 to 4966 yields 0.07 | 6.15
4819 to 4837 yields -0.15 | 6.52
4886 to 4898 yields -0.06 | 6.48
